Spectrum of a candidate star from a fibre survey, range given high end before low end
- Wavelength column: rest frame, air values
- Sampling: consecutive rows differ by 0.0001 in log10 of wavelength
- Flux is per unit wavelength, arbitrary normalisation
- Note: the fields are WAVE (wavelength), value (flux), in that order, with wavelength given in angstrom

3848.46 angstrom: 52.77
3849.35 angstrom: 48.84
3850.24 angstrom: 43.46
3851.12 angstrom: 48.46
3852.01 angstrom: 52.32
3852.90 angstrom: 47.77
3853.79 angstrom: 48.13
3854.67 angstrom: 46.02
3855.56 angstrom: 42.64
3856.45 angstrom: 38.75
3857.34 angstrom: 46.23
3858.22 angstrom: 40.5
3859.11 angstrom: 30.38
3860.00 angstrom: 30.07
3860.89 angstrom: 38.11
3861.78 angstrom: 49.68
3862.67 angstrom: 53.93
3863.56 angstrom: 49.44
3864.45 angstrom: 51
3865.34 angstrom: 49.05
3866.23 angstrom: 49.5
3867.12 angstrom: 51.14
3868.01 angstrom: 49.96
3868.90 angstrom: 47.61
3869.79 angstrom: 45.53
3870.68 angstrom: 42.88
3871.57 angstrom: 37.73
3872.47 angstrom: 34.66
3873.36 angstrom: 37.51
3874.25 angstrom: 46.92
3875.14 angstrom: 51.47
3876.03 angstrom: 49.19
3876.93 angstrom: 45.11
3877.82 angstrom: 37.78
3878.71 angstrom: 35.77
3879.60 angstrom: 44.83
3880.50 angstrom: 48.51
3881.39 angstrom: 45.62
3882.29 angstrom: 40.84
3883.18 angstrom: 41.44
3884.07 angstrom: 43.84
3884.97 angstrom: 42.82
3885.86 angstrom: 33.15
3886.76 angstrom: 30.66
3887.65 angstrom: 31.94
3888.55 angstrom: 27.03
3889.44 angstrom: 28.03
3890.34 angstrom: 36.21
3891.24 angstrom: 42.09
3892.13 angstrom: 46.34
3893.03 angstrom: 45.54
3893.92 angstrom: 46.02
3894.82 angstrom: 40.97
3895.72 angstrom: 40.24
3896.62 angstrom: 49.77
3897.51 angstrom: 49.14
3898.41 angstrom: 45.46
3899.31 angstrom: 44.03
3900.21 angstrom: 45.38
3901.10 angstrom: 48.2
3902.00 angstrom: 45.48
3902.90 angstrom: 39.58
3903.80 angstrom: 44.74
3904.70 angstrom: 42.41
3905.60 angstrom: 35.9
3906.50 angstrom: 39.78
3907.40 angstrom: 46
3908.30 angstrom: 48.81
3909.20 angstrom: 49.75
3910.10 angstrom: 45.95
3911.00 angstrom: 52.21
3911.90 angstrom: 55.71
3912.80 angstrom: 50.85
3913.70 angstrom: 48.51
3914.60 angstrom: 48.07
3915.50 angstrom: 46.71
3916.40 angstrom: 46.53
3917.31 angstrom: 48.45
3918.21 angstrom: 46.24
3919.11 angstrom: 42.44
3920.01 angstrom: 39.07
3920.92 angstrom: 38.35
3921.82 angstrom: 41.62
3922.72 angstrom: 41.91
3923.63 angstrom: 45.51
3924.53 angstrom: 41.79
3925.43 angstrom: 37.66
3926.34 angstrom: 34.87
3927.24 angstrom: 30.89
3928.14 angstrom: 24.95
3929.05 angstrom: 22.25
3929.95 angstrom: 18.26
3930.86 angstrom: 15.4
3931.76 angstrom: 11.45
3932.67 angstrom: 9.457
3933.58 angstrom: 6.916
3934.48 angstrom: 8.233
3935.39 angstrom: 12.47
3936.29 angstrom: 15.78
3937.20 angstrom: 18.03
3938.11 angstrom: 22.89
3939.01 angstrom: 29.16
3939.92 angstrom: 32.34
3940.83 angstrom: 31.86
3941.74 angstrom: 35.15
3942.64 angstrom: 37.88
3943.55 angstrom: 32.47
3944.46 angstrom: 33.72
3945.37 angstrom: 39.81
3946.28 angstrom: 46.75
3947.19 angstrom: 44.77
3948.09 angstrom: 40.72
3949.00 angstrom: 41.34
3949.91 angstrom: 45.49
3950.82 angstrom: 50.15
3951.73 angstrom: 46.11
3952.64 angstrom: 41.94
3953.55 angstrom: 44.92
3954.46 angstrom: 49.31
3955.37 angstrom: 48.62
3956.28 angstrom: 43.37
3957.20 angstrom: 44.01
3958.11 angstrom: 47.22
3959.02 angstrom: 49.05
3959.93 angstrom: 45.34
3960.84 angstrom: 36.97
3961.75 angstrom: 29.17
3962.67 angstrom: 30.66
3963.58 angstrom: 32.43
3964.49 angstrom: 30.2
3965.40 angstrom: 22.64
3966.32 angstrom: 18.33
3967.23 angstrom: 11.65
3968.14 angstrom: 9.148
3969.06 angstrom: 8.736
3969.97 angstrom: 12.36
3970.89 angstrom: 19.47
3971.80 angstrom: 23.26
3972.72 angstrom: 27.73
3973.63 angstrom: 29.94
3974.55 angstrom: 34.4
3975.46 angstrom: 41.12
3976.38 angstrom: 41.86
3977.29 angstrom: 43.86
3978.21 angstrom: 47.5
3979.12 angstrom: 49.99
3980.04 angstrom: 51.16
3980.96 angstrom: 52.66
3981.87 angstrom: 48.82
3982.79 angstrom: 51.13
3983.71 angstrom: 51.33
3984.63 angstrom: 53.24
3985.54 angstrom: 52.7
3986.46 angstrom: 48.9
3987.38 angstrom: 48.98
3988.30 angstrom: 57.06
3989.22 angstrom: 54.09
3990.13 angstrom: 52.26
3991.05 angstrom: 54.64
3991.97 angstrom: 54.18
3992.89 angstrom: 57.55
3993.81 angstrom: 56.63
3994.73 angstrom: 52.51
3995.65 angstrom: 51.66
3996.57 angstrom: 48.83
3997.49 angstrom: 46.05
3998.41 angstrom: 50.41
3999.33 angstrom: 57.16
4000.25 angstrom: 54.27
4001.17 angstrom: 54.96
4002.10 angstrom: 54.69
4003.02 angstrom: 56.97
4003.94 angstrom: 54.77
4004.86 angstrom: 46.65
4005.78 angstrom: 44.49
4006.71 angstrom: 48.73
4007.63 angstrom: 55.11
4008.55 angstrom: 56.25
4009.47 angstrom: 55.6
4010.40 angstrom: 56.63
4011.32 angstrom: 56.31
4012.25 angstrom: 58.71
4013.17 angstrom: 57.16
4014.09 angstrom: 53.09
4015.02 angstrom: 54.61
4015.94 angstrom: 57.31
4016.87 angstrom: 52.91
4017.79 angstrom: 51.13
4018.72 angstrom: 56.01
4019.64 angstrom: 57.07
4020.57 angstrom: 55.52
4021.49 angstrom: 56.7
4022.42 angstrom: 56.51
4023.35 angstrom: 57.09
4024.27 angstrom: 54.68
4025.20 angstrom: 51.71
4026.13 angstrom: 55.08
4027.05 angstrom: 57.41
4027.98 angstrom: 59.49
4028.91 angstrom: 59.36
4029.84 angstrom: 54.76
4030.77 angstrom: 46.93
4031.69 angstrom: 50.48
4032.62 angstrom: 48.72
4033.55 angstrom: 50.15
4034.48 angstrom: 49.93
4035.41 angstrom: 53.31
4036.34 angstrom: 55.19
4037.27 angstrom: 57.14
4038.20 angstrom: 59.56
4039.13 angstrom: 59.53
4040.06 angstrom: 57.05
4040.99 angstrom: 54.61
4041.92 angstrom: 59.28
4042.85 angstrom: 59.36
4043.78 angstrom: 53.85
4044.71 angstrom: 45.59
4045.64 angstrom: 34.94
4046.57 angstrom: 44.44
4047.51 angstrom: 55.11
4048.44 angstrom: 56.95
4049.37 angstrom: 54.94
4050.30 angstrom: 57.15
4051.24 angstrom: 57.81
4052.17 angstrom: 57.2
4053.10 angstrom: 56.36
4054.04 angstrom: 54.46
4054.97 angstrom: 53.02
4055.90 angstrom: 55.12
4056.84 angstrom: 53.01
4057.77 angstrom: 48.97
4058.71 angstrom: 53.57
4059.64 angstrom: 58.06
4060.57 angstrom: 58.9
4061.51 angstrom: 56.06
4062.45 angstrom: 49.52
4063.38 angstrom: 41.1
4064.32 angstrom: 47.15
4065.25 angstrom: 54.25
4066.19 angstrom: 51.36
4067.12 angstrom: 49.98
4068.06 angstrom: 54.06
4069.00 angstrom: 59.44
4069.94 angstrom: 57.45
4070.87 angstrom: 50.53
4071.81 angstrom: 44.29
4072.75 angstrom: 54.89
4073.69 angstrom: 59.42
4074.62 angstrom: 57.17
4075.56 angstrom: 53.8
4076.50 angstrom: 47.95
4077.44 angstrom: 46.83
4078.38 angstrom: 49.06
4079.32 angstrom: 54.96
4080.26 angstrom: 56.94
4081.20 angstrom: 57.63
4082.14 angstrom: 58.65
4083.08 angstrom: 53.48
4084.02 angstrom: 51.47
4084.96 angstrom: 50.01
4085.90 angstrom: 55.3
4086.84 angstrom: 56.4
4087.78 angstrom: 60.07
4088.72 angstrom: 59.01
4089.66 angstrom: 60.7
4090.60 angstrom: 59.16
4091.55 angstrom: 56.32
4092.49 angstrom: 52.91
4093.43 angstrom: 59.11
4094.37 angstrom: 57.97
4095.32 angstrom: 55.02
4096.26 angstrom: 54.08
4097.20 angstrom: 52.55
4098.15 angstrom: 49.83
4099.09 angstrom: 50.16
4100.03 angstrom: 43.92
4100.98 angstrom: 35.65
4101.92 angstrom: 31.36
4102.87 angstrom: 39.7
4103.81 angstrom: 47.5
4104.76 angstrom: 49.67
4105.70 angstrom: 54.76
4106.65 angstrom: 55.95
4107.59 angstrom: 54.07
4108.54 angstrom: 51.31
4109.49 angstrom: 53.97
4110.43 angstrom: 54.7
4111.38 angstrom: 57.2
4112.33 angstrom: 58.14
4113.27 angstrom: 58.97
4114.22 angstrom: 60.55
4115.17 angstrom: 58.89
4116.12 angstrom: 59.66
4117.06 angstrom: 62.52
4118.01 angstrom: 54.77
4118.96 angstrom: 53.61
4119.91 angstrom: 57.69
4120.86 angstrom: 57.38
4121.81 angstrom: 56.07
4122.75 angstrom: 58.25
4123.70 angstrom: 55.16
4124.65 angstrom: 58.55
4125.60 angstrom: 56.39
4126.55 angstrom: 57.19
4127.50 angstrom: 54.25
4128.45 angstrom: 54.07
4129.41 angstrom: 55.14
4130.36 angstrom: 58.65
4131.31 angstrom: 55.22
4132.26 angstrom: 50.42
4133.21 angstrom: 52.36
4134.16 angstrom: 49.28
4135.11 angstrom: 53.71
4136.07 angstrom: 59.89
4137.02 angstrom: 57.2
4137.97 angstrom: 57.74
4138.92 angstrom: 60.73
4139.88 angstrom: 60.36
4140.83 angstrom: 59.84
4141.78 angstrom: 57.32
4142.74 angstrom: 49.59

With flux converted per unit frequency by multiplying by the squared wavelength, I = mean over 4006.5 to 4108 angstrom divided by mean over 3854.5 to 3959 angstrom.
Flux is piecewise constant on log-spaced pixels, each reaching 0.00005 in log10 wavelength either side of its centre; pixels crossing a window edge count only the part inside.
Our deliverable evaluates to 1.45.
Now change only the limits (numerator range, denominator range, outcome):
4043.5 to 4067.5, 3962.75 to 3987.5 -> 1.53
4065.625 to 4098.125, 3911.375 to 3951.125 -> 1.71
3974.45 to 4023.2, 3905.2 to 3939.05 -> 1.57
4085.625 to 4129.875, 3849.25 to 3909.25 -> 1.41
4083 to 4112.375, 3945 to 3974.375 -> 1.62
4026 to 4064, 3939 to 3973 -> 1.62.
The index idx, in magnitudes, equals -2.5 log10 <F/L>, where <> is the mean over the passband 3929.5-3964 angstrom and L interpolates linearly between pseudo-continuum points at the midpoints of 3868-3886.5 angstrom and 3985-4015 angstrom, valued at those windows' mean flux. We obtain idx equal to 0.42 mag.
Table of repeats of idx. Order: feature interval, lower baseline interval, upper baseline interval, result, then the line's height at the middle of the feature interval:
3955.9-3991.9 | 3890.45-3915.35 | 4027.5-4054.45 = 0.28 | 49.9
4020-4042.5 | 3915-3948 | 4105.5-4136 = -0.23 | 44.4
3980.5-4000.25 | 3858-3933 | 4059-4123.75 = -0.11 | 47.3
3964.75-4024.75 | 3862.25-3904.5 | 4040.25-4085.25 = 0.05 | 49.4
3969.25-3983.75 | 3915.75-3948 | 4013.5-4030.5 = 0.14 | 43.2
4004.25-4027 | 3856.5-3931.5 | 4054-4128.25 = -0.11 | 49.3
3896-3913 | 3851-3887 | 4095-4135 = -0.02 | 45.2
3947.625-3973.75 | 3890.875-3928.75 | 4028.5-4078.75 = 0.36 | 47.1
